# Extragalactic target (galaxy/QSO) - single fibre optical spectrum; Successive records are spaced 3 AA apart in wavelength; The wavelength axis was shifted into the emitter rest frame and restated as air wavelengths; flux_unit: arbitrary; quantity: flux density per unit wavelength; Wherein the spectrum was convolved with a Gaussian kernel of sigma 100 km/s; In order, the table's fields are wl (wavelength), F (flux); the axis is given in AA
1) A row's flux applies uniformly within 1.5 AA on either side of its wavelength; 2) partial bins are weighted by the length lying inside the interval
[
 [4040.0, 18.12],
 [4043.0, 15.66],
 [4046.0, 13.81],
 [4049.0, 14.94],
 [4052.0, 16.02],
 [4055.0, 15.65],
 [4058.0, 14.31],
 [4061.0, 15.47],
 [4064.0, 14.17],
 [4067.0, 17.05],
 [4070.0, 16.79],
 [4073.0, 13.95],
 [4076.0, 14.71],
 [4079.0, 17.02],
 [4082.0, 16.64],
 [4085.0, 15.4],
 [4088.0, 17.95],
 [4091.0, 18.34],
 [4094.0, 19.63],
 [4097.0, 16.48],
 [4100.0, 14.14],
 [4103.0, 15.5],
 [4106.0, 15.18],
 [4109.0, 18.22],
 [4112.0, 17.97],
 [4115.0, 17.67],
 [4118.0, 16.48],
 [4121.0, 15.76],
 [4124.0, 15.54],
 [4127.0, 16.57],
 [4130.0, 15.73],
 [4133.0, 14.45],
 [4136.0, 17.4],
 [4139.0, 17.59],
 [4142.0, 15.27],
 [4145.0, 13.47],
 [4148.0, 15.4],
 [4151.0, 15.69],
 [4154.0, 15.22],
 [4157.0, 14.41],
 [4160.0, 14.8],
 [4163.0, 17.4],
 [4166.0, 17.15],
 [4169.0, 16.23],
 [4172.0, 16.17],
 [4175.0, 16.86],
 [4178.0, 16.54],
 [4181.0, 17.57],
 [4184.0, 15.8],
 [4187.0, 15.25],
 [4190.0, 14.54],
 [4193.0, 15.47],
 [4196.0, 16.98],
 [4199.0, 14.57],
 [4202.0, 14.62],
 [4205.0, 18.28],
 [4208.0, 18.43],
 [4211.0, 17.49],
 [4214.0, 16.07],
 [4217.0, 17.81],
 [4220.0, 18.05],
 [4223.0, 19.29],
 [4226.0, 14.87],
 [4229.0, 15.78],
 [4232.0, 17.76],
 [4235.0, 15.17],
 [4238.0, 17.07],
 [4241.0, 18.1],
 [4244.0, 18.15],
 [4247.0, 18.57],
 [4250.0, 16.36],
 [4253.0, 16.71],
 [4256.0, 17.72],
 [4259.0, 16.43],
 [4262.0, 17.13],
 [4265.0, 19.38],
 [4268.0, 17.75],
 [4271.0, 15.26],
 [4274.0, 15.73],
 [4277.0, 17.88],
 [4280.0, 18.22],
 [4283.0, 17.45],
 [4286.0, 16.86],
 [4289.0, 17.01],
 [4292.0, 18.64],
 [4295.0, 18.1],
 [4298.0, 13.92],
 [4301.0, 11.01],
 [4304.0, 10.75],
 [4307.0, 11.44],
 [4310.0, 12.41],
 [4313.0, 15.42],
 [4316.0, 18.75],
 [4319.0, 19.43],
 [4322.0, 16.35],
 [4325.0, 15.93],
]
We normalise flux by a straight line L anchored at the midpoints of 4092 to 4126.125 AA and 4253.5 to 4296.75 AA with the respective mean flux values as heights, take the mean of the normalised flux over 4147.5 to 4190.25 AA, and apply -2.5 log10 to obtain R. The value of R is 0.059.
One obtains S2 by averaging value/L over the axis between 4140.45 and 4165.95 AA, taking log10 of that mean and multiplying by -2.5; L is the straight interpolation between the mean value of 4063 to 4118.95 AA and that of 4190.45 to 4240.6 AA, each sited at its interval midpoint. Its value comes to 0.09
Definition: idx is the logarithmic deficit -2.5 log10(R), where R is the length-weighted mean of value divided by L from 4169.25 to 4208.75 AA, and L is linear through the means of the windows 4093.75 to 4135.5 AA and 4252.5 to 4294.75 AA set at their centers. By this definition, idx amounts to 0.039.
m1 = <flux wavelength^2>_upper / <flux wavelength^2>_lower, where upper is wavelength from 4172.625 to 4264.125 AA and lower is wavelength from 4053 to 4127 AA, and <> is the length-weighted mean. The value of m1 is 1.10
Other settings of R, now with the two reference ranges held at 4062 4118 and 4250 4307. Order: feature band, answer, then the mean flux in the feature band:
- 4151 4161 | 0.10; 14.9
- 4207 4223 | -0.09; 17.7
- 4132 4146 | 0.05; 15.8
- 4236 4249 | -0.09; 17.8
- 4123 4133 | 0.05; 15.7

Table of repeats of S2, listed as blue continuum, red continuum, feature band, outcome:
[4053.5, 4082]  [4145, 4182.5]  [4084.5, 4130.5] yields -0.07 mag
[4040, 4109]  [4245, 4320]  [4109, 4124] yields -0.06 mag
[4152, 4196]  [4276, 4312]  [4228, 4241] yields -0.07 mag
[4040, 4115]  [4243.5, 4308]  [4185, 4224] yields -0.02 mag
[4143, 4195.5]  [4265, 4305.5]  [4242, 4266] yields -0.09 mag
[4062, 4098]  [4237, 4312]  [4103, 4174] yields 0.02 mag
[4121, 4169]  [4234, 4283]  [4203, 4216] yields -0.05 mag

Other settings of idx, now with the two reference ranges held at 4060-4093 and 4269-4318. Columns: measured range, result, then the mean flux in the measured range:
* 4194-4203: 0.03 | 15.4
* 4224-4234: -0.03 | 16.2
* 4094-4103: 0.01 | 16.1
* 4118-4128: 0.00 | 16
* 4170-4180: -0.04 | 16.6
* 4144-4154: 0.07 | 15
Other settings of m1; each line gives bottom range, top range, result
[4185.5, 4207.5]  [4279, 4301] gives 1.11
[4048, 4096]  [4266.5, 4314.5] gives 1.06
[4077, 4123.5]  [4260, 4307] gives 1.05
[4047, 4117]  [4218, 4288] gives 1.15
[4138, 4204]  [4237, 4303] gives 1.12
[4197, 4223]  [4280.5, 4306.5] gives 0.94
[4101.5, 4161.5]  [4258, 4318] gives 1.08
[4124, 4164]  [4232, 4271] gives 1.17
